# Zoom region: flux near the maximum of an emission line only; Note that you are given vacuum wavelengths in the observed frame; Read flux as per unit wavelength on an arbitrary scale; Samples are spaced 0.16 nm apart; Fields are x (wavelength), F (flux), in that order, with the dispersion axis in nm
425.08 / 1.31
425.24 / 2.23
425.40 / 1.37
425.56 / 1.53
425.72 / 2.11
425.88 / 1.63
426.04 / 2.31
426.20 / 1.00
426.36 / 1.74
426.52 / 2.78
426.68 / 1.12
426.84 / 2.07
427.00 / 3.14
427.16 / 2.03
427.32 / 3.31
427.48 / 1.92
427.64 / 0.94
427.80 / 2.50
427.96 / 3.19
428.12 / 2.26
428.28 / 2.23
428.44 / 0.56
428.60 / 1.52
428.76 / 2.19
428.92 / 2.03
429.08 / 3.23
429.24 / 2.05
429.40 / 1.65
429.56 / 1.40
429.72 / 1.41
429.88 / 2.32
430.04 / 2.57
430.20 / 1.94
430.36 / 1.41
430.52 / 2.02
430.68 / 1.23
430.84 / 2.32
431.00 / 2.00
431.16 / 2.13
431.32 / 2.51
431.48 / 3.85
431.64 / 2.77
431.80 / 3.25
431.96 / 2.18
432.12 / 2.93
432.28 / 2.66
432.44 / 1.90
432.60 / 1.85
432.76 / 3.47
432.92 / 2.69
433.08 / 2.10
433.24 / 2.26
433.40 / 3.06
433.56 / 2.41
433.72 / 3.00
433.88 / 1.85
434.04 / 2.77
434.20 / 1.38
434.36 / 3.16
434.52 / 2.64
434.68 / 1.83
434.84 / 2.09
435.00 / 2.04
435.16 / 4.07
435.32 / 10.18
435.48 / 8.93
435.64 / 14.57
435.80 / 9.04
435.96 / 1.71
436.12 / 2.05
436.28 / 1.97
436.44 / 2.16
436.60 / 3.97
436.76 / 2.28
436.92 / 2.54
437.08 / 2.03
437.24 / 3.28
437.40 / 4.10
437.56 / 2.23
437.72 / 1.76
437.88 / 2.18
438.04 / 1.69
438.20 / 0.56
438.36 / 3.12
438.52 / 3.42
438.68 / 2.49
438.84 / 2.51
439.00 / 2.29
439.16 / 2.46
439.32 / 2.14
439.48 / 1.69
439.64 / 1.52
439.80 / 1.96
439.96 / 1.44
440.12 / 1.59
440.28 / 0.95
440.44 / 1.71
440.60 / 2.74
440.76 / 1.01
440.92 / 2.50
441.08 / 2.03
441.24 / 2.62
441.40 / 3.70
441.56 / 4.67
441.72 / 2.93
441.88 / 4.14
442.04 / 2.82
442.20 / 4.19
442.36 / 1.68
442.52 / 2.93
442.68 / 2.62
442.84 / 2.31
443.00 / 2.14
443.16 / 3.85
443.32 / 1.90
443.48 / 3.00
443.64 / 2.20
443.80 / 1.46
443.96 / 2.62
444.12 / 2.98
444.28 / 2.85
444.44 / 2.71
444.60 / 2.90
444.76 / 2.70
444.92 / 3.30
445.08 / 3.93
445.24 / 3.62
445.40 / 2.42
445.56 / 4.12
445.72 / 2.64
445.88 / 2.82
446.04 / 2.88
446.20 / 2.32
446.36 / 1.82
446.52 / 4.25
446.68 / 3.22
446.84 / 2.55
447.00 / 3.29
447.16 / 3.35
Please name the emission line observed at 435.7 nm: [O II] 3727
